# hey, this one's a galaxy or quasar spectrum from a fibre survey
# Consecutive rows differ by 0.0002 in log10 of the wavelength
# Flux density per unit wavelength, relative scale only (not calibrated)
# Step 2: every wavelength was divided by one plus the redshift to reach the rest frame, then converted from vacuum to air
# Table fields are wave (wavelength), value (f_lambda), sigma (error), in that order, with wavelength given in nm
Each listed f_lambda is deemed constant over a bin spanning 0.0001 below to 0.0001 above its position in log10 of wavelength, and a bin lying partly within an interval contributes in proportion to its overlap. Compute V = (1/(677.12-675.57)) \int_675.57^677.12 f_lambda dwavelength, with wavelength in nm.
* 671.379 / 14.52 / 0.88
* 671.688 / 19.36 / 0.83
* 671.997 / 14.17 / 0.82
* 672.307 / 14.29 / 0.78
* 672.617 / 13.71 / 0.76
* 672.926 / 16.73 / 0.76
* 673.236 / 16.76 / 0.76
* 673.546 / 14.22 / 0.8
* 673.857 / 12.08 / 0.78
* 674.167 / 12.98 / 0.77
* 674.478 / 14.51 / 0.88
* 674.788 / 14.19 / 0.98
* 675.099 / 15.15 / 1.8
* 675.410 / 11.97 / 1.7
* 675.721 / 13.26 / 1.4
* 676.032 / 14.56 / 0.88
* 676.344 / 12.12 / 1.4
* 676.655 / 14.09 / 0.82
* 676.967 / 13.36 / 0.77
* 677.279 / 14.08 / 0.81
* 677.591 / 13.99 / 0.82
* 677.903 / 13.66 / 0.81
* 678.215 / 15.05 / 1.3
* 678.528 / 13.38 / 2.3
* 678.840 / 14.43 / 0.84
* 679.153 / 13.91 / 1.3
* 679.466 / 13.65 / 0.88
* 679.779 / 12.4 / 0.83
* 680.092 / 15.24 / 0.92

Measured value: 13.5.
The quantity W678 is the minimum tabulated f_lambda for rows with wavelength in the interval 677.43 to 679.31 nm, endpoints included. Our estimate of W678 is 13.38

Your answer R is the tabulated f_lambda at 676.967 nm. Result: 13.36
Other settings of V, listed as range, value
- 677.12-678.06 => 13.9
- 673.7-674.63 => 13.2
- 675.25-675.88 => 12.7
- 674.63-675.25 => 14.7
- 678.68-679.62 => 14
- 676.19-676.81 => 13.1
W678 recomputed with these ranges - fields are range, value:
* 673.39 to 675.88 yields 11.97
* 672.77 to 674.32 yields 12.08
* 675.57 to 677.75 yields 12.12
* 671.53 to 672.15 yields 14.17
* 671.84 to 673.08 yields 13.71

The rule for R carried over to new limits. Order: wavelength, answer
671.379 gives 14.52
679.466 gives 13.65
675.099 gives 15.15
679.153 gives 13.91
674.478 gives 14.51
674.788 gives 14.19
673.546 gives 14.22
